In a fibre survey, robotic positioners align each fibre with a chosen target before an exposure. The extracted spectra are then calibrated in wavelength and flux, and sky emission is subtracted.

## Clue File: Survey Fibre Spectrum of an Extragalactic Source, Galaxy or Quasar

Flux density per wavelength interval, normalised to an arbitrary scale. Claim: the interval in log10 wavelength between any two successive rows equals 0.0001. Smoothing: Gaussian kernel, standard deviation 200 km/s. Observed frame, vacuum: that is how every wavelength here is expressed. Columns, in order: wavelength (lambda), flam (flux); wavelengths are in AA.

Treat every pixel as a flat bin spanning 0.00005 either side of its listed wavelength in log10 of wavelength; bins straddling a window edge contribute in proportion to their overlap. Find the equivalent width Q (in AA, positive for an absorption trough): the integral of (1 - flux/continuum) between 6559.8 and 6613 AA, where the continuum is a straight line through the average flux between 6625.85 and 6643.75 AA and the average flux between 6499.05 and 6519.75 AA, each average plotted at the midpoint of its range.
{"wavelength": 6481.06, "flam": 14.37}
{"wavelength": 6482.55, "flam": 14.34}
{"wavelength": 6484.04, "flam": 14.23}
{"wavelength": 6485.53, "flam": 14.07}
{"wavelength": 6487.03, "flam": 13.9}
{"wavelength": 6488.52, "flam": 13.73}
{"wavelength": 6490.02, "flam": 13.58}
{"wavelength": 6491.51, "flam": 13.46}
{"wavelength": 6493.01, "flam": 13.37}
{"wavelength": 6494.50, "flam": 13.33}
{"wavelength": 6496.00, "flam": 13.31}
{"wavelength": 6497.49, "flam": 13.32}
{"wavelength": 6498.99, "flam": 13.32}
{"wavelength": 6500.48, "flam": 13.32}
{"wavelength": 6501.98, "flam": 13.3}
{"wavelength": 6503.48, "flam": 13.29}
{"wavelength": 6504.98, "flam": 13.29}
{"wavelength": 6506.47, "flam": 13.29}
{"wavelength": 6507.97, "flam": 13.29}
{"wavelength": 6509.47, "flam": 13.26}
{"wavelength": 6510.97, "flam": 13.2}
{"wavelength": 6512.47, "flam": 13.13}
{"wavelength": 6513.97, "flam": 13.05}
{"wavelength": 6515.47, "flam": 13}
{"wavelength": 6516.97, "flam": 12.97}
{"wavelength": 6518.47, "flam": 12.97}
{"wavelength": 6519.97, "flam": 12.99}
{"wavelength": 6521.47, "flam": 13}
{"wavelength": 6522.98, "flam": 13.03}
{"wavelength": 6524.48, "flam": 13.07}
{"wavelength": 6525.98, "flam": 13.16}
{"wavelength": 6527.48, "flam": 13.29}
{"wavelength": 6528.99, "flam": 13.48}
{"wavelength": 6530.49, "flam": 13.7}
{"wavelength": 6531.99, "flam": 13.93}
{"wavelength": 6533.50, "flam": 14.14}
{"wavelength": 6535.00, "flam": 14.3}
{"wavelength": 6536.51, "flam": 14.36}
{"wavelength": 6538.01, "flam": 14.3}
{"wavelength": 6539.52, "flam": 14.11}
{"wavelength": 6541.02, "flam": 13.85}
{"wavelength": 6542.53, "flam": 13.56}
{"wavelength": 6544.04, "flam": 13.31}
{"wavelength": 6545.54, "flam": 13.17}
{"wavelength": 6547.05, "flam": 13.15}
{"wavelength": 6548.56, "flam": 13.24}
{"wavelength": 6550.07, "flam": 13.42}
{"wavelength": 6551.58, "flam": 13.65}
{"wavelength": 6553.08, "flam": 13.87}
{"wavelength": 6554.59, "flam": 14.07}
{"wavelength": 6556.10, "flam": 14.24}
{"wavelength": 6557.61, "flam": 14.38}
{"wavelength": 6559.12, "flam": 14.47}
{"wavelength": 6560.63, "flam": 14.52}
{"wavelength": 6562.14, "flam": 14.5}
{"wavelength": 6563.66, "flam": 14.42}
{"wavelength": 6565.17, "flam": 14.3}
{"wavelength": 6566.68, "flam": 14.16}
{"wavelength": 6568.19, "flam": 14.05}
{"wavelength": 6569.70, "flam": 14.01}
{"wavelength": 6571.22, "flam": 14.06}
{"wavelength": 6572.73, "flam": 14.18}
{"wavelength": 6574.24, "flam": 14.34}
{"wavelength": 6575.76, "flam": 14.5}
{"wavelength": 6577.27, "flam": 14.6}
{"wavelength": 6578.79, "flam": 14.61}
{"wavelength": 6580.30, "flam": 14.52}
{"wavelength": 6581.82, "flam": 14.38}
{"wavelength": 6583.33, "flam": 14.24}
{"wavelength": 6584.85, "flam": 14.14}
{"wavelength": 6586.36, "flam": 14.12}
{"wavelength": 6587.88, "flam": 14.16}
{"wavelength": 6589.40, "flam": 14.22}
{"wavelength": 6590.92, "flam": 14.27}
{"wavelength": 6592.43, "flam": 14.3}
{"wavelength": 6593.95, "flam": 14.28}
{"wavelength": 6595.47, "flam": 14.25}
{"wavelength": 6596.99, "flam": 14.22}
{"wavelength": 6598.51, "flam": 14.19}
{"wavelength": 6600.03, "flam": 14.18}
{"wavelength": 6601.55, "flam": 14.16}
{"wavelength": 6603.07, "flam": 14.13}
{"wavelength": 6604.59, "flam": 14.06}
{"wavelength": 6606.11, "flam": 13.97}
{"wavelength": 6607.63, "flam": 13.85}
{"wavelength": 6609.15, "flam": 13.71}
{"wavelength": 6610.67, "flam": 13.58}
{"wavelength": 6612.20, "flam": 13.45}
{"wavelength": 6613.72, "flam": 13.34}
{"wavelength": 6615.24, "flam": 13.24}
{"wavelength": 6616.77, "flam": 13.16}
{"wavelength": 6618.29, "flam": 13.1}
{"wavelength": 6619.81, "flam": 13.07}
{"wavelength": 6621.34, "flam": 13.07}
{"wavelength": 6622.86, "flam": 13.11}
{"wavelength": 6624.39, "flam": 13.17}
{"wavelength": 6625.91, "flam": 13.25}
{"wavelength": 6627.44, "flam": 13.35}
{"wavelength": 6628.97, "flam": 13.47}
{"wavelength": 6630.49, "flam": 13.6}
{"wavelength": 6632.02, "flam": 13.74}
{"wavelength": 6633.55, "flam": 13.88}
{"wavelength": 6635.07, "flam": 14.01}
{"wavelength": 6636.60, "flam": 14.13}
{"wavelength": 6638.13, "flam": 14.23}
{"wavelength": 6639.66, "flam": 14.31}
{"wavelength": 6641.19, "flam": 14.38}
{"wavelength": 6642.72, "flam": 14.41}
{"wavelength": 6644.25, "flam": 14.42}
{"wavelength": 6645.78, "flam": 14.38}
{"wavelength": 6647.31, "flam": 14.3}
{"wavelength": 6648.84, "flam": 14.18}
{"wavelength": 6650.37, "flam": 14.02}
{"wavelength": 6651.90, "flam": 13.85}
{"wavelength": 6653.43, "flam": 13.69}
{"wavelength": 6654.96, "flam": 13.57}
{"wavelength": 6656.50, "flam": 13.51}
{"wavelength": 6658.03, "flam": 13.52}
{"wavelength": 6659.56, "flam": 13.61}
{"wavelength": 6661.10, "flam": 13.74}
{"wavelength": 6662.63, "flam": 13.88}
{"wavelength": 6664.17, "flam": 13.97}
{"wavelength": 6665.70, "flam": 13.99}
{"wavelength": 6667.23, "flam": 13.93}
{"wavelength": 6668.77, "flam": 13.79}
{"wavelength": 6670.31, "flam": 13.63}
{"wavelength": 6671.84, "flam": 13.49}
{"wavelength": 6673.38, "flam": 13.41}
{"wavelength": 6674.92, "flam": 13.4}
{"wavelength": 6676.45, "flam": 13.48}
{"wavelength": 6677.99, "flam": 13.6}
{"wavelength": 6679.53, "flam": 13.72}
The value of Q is -2.2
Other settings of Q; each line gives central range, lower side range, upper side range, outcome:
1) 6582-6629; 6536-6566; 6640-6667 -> 0.60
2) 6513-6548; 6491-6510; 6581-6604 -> 0.36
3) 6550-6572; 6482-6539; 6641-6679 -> -0.92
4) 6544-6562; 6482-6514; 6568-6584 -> 0.31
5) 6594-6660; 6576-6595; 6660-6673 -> 1.19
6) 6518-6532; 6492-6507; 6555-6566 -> 0.54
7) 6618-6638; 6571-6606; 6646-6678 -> 0.71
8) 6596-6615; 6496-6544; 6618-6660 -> -0.30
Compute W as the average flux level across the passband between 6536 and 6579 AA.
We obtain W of 14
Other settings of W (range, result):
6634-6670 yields 14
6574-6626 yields 13.9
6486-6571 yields 13.6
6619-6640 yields 13.6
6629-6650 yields 14.1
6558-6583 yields 14.3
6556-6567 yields 14.4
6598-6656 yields 13.8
